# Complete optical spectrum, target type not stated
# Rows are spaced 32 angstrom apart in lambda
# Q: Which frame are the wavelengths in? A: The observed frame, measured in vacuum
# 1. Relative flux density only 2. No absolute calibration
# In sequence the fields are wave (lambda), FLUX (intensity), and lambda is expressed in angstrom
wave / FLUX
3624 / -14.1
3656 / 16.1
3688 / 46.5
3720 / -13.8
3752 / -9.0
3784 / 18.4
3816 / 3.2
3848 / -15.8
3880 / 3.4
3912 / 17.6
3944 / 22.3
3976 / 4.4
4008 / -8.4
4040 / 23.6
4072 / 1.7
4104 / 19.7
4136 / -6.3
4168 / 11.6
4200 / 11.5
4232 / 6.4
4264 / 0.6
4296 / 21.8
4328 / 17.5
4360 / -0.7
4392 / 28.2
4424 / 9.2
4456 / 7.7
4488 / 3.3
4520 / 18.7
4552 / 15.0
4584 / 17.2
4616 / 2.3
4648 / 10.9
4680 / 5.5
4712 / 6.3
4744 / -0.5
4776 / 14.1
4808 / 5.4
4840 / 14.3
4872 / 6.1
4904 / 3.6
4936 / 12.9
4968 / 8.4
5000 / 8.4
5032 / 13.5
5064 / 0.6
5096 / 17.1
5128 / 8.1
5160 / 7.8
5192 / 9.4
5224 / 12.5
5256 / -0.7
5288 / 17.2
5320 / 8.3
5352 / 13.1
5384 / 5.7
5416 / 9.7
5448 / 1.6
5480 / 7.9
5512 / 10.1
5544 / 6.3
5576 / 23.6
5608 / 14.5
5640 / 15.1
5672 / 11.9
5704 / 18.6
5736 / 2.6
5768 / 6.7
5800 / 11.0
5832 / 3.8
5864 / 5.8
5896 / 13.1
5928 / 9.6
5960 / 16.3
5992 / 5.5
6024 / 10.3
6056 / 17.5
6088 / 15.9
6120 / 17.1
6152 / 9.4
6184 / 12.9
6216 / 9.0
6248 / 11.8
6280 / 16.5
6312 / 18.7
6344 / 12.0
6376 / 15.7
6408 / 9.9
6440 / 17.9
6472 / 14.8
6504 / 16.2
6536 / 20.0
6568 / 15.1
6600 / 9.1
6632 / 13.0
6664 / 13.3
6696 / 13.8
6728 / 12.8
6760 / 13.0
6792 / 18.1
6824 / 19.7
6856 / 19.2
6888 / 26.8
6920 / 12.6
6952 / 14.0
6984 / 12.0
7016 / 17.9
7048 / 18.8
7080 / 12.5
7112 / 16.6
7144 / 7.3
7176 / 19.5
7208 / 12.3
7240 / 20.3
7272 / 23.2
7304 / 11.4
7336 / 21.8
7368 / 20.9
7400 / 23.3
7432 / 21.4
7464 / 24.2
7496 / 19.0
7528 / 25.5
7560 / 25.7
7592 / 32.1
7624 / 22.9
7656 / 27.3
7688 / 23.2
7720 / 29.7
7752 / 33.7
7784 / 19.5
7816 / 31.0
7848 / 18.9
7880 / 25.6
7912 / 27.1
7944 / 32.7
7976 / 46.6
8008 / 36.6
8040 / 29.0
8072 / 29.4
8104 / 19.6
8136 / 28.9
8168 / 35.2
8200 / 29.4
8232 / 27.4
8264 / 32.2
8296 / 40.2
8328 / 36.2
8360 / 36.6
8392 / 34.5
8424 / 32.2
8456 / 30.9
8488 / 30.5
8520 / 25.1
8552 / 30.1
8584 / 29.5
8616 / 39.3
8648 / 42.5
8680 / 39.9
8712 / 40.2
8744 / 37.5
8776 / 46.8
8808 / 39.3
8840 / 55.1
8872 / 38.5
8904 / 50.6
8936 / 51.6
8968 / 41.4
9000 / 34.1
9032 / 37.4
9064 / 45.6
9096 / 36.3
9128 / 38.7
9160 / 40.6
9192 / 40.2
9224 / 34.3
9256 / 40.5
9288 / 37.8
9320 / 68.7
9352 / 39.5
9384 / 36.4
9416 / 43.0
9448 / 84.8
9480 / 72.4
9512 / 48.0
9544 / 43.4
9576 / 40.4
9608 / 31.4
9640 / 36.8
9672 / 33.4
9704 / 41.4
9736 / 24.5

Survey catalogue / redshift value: 0.98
